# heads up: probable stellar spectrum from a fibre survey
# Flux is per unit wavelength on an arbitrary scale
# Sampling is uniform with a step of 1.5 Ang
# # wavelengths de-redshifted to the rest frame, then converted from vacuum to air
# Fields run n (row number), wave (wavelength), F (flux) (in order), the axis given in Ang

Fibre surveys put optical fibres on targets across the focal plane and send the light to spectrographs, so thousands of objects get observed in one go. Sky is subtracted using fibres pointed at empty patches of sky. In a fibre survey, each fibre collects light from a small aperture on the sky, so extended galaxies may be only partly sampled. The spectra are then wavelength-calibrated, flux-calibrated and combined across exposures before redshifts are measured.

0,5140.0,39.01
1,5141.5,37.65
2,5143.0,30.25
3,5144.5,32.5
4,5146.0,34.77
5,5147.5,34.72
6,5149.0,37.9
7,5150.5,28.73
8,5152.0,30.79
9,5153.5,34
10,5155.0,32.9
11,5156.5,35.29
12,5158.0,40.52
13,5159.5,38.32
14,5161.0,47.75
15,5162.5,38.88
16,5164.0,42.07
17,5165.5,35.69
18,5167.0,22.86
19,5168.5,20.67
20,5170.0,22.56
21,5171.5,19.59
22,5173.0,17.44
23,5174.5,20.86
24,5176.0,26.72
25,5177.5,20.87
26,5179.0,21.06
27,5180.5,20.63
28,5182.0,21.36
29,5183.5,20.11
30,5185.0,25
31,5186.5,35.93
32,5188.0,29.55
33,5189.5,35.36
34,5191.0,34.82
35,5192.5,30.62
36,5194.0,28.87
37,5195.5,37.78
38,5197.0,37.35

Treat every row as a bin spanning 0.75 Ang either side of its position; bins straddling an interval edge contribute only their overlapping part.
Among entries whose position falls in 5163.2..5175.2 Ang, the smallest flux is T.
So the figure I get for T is 17.44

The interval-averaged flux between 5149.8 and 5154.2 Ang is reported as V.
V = 31.2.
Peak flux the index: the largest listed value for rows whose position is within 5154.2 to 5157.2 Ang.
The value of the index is 35.29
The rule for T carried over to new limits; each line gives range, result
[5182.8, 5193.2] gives 20.11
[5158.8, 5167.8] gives 22.86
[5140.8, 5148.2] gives 30.25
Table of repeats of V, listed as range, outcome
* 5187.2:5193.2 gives 32.6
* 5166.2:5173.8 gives 20.7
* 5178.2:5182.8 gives 21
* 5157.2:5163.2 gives 41.3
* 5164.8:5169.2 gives 26.4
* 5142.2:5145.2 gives 31.5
